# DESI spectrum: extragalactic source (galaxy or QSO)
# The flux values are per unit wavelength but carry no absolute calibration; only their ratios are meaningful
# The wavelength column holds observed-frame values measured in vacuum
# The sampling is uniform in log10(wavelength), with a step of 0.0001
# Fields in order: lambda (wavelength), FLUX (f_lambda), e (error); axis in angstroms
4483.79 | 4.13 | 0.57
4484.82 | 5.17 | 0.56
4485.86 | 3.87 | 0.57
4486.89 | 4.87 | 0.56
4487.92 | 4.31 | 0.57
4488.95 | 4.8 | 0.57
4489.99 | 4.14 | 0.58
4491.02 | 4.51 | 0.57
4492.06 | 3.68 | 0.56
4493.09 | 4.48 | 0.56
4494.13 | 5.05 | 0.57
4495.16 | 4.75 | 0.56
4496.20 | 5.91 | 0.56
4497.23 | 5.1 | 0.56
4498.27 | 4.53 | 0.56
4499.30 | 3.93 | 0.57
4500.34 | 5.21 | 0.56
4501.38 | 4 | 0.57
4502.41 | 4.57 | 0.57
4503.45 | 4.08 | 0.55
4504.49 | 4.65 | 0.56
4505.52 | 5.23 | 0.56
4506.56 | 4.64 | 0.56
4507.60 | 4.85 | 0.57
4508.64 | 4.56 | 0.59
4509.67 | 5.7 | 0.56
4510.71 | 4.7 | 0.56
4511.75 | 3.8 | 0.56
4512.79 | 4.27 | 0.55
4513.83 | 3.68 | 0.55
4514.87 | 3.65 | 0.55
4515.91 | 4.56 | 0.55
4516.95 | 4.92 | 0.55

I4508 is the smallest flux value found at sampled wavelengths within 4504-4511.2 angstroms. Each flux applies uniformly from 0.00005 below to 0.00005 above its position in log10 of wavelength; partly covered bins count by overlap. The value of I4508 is 4.56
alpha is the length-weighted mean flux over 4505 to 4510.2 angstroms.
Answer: 5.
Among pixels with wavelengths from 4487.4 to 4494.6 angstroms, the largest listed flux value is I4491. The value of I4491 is 5.05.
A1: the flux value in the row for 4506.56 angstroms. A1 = 4.64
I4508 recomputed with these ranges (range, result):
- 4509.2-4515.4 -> 3.65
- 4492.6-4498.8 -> 4.48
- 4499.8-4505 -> 4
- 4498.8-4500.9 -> 3.93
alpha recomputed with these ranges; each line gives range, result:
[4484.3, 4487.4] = 4.63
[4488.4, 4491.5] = 4.48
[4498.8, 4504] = 4.36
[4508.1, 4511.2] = 5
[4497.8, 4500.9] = 4.55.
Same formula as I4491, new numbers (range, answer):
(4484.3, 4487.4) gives 5.17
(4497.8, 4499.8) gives 4.53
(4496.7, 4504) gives 5.21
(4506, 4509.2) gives 4.85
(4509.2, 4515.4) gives 5.7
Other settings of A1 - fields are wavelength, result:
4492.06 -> 3.68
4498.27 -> 4.53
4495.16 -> 4.75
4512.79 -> 4.27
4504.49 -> 4.65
